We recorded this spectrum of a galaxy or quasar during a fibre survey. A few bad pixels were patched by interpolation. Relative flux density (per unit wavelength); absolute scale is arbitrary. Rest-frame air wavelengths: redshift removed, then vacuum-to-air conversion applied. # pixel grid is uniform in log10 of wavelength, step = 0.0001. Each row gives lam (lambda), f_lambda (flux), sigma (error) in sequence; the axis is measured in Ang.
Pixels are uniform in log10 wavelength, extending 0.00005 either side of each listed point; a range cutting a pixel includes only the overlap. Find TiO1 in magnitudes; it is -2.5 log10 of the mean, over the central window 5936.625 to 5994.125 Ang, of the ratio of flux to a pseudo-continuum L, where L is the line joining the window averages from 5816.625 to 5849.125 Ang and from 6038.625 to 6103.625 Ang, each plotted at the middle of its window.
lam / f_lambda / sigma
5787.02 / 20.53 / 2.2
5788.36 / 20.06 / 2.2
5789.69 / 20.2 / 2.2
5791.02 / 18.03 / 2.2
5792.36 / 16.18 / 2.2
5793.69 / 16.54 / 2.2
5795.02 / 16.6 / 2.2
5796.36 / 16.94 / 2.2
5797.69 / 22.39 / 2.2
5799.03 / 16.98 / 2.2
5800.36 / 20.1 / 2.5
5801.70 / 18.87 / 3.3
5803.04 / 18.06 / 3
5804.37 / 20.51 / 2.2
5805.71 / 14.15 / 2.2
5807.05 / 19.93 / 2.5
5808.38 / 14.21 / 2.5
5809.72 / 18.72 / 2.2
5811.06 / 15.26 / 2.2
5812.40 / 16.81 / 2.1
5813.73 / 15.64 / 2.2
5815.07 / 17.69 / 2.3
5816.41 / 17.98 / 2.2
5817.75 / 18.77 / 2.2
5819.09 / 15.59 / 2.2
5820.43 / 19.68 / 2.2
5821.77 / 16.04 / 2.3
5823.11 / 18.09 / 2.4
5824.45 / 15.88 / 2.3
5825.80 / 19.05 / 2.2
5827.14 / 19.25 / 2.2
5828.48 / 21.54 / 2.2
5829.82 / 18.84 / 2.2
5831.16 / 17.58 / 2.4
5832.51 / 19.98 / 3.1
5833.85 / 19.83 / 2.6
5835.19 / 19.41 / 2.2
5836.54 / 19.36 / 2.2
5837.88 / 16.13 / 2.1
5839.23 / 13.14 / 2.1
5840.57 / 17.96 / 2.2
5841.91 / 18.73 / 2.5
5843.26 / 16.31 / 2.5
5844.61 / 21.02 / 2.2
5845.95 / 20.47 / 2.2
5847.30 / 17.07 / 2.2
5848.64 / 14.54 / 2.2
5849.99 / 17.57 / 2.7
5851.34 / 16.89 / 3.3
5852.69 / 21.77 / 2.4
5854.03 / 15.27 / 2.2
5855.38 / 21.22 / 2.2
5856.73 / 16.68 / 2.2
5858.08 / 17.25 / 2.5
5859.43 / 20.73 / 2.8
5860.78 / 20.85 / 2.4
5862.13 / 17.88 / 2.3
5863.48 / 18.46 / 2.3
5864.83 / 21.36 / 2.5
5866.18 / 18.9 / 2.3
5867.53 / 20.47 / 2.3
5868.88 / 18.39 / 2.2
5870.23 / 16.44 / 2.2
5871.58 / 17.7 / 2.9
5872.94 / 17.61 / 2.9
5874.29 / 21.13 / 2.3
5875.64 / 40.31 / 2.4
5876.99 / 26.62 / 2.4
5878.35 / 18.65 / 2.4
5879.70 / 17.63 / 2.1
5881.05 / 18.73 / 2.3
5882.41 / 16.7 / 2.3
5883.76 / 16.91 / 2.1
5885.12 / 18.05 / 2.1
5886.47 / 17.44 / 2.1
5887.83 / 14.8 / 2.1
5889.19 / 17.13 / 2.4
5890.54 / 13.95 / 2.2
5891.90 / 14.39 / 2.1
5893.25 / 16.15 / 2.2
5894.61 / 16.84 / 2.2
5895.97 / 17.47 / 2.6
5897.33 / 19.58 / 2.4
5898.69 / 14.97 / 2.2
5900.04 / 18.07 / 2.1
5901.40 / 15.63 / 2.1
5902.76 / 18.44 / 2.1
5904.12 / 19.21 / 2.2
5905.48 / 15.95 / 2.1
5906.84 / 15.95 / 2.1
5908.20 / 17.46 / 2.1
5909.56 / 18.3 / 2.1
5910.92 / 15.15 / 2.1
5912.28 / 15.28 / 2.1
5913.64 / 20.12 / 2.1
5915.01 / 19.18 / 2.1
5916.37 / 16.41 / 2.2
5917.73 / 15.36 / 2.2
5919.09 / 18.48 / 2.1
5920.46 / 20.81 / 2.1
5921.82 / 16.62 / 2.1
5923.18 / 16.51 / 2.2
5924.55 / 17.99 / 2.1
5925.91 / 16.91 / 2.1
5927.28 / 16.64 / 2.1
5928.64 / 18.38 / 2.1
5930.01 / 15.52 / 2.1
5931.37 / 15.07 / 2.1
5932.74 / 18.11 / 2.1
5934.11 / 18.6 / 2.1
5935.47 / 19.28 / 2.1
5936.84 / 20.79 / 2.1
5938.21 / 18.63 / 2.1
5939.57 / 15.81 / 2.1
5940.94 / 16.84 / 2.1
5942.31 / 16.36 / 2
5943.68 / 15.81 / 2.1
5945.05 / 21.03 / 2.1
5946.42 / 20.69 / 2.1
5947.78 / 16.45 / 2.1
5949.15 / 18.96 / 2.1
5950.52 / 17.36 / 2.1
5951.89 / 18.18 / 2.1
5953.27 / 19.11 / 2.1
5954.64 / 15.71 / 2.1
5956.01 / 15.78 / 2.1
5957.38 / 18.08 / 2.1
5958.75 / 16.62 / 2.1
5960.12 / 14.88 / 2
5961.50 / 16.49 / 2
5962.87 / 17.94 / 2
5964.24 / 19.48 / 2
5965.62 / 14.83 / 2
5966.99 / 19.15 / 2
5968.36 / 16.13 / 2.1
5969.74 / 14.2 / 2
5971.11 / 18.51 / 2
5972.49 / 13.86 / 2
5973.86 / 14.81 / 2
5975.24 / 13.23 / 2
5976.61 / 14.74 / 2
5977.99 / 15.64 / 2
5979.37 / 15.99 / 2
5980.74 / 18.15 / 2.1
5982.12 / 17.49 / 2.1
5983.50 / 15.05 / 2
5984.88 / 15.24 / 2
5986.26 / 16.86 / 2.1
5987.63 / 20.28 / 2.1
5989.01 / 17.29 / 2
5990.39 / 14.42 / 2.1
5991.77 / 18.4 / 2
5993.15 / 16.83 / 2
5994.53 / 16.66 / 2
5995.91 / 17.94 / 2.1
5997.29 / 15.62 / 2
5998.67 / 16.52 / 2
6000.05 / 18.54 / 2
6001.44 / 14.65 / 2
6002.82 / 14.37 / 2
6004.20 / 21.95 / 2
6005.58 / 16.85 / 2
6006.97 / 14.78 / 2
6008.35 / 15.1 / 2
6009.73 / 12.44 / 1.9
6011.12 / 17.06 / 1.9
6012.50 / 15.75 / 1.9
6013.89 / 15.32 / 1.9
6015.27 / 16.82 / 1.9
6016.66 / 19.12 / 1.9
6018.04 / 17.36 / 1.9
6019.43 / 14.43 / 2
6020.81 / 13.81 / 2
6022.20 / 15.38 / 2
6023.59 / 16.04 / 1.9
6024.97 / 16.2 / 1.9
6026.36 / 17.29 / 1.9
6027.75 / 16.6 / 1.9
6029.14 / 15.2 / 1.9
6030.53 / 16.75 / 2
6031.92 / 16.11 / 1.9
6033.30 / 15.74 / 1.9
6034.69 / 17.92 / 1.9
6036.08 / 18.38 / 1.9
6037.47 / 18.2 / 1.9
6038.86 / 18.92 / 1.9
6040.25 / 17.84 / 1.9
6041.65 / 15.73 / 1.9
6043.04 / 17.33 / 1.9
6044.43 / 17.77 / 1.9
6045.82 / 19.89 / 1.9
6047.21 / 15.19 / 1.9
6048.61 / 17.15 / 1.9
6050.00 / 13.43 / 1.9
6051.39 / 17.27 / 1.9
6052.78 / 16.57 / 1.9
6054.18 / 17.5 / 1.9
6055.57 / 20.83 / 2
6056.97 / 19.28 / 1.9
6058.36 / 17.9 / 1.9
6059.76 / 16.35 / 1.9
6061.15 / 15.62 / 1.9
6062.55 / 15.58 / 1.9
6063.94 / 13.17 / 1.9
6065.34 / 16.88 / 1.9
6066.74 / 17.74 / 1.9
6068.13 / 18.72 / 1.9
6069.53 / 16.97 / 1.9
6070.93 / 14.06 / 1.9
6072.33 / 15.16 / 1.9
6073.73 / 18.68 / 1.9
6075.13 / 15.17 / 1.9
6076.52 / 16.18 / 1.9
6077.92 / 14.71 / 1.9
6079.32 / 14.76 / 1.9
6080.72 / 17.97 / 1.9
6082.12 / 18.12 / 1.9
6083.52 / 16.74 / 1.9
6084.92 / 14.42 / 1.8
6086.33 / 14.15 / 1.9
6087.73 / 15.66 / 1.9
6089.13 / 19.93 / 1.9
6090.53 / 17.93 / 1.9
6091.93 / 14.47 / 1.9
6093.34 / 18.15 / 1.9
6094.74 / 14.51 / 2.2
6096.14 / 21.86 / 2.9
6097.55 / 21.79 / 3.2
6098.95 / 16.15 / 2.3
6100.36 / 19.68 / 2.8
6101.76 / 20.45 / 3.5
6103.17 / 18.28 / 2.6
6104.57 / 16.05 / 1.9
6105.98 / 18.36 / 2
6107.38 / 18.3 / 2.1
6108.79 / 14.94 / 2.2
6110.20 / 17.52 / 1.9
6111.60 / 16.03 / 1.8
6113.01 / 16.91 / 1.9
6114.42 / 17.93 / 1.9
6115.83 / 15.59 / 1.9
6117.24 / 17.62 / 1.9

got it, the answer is 0.04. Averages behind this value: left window 18.1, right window 17.1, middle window 16.9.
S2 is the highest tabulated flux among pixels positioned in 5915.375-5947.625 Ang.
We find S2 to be 21.03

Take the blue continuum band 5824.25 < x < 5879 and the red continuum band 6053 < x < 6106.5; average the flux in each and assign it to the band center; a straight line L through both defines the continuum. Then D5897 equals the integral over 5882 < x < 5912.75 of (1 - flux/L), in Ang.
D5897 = 3.47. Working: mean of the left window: 19.3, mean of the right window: 17.1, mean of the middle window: 16.7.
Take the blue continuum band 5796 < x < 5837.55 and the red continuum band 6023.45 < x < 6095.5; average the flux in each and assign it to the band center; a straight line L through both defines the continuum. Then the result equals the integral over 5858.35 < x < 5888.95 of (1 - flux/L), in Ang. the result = -3.3 Ang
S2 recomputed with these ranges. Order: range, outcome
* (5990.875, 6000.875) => 18.54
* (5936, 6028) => 21.95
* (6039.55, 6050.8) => 19.89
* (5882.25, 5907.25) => 19.58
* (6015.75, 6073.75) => 20.83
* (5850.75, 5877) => 40.31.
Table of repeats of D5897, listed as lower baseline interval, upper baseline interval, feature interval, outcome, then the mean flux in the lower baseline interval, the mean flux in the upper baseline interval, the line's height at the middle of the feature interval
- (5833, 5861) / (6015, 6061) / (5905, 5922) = 0.4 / 18.2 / 17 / 17.8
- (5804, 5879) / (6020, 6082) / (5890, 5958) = 2.0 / 18.7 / 16.7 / 17.9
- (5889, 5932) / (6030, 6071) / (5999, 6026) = 1.5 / 17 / 17.1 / 17.1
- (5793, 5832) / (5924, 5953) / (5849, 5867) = -0.9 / 17.9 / 17.8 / 17.8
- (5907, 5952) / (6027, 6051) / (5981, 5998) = 0.4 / 17.6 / 17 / 17.3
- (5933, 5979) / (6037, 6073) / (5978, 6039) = 1.7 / 17.1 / 17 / 17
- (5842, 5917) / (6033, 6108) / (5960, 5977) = 1.6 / 18.3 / 17.1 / 17.8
